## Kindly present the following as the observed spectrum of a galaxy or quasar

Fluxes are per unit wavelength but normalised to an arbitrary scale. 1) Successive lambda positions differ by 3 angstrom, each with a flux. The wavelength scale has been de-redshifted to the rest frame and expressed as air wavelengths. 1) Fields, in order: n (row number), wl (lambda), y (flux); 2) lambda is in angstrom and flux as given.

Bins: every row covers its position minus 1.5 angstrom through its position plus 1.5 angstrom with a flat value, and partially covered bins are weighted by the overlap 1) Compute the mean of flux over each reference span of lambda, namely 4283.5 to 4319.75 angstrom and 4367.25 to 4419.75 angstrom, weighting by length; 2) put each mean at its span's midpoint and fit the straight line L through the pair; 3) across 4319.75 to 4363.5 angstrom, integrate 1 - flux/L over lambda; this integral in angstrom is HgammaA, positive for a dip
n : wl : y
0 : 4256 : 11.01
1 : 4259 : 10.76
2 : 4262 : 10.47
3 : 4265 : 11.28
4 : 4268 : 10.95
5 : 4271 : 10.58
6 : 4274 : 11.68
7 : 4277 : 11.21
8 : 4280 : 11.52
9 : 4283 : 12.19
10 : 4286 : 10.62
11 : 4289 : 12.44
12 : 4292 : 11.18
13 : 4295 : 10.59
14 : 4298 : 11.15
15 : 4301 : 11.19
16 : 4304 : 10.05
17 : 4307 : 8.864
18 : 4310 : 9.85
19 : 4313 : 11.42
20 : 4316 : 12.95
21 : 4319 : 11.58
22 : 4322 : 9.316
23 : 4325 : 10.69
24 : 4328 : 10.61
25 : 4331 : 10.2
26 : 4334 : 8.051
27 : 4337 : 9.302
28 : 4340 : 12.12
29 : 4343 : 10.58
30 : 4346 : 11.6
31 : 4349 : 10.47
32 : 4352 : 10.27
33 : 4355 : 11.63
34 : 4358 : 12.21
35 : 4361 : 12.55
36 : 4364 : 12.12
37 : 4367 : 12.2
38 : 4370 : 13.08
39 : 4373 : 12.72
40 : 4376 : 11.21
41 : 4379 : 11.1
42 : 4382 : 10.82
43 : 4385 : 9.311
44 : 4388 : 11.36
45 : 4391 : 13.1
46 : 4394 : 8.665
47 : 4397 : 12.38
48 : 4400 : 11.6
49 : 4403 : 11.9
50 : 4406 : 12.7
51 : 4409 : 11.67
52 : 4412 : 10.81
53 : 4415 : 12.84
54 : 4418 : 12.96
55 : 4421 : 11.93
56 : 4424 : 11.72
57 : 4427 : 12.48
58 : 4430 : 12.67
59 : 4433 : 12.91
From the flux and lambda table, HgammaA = 2.2 angstrom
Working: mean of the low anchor 11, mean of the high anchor 11.7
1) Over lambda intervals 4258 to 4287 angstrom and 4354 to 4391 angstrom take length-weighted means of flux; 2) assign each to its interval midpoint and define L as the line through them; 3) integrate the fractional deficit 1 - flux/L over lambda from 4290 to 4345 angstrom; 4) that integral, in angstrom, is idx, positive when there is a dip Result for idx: 4.1 angstrom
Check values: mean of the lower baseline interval 11.1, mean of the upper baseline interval 11.8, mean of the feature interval 10.6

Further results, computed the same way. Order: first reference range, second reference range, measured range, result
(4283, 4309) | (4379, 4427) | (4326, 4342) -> 1.5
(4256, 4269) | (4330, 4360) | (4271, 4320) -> -1.5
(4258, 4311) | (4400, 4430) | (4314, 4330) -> 0.4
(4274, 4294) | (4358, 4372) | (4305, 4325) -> 2.1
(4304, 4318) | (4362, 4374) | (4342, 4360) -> 1.2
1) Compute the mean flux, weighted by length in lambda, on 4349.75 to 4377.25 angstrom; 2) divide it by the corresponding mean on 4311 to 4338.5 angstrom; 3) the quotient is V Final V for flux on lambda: 1.15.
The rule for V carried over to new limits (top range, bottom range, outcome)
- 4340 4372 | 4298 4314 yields 1.13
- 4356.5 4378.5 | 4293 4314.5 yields 1.17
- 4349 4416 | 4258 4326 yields 1.06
